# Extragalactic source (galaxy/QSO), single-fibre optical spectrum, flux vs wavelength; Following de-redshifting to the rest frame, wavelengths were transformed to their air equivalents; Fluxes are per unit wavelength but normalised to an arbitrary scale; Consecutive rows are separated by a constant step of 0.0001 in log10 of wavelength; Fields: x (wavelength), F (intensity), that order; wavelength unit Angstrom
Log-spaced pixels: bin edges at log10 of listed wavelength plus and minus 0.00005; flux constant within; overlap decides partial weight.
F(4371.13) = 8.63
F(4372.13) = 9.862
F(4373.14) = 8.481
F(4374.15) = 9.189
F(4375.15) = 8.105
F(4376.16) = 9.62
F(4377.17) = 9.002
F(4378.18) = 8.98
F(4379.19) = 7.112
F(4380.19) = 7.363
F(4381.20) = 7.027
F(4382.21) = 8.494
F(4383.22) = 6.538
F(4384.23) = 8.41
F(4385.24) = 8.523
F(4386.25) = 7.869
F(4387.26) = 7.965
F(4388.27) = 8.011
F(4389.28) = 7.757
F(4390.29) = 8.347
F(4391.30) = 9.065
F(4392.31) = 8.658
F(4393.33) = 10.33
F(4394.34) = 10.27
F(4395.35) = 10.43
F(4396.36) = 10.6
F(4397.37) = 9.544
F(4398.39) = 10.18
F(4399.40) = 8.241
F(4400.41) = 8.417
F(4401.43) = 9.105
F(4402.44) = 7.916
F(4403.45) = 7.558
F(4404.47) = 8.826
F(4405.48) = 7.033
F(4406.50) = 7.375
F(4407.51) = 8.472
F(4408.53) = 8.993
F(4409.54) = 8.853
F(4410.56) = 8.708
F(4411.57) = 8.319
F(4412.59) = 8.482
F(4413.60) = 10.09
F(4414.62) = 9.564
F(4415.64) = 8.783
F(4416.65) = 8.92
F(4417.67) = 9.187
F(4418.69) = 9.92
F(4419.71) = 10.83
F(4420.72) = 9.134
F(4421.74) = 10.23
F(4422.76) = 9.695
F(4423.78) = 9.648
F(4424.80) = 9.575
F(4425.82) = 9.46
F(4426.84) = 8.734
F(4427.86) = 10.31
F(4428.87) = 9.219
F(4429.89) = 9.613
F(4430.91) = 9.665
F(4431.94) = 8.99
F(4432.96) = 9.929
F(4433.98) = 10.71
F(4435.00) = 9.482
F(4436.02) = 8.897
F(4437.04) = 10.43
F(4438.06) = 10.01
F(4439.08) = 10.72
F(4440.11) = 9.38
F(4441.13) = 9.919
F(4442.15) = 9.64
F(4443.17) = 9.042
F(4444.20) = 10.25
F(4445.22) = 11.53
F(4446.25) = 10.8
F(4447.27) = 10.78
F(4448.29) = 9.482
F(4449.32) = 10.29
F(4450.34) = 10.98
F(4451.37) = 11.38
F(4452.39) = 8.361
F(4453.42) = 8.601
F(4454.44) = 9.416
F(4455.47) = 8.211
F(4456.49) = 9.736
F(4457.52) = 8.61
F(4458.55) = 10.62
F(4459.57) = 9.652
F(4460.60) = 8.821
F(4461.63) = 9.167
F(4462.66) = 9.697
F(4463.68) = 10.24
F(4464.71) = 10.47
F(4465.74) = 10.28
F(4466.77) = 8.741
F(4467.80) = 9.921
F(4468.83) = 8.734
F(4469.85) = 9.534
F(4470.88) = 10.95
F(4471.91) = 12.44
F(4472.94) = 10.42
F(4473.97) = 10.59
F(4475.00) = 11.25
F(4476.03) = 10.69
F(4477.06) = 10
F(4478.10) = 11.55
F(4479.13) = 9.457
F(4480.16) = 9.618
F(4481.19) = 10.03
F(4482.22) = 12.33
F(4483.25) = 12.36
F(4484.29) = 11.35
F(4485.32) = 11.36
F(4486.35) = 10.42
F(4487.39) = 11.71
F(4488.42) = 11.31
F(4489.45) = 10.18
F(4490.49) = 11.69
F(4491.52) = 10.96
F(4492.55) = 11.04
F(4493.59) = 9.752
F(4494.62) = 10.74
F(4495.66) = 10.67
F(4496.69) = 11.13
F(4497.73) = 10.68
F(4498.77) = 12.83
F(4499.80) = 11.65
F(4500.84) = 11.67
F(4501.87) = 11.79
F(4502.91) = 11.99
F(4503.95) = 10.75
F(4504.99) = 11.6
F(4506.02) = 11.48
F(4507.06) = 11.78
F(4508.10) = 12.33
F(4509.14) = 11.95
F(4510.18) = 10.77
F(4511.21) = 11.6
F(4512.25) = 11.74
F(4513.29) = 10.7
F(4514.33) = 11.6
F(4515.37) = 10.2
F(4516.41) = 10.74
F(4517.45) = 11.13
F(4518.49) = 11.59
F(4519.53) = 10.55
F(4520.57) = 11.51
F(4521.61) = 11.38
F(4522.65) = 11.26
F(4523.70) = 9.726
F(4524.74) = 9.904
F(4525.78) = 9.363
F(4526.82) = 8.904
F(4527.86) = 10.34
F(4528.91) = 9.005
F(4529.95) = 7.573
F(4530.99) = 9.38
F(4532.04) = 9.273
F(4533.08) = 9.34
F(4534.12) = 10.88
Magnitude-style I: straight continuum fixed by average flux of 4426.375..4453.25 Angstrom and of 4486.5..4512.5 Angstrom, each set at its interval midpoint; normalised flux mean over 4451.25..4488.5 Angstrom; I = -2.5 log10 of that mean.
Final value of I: 0.047 mag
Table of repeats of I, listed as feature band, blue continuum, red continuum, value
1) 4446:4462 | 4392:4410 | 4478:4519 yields 0.05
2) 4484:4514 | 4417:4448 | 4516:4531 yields -0.12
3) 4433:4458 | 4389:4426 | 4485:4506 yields 0.01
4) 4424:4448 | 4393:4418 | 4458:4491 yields -0.03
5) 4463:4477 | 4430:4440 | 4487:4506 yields 0.03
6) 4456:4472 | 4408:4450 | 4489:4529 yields 0.05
